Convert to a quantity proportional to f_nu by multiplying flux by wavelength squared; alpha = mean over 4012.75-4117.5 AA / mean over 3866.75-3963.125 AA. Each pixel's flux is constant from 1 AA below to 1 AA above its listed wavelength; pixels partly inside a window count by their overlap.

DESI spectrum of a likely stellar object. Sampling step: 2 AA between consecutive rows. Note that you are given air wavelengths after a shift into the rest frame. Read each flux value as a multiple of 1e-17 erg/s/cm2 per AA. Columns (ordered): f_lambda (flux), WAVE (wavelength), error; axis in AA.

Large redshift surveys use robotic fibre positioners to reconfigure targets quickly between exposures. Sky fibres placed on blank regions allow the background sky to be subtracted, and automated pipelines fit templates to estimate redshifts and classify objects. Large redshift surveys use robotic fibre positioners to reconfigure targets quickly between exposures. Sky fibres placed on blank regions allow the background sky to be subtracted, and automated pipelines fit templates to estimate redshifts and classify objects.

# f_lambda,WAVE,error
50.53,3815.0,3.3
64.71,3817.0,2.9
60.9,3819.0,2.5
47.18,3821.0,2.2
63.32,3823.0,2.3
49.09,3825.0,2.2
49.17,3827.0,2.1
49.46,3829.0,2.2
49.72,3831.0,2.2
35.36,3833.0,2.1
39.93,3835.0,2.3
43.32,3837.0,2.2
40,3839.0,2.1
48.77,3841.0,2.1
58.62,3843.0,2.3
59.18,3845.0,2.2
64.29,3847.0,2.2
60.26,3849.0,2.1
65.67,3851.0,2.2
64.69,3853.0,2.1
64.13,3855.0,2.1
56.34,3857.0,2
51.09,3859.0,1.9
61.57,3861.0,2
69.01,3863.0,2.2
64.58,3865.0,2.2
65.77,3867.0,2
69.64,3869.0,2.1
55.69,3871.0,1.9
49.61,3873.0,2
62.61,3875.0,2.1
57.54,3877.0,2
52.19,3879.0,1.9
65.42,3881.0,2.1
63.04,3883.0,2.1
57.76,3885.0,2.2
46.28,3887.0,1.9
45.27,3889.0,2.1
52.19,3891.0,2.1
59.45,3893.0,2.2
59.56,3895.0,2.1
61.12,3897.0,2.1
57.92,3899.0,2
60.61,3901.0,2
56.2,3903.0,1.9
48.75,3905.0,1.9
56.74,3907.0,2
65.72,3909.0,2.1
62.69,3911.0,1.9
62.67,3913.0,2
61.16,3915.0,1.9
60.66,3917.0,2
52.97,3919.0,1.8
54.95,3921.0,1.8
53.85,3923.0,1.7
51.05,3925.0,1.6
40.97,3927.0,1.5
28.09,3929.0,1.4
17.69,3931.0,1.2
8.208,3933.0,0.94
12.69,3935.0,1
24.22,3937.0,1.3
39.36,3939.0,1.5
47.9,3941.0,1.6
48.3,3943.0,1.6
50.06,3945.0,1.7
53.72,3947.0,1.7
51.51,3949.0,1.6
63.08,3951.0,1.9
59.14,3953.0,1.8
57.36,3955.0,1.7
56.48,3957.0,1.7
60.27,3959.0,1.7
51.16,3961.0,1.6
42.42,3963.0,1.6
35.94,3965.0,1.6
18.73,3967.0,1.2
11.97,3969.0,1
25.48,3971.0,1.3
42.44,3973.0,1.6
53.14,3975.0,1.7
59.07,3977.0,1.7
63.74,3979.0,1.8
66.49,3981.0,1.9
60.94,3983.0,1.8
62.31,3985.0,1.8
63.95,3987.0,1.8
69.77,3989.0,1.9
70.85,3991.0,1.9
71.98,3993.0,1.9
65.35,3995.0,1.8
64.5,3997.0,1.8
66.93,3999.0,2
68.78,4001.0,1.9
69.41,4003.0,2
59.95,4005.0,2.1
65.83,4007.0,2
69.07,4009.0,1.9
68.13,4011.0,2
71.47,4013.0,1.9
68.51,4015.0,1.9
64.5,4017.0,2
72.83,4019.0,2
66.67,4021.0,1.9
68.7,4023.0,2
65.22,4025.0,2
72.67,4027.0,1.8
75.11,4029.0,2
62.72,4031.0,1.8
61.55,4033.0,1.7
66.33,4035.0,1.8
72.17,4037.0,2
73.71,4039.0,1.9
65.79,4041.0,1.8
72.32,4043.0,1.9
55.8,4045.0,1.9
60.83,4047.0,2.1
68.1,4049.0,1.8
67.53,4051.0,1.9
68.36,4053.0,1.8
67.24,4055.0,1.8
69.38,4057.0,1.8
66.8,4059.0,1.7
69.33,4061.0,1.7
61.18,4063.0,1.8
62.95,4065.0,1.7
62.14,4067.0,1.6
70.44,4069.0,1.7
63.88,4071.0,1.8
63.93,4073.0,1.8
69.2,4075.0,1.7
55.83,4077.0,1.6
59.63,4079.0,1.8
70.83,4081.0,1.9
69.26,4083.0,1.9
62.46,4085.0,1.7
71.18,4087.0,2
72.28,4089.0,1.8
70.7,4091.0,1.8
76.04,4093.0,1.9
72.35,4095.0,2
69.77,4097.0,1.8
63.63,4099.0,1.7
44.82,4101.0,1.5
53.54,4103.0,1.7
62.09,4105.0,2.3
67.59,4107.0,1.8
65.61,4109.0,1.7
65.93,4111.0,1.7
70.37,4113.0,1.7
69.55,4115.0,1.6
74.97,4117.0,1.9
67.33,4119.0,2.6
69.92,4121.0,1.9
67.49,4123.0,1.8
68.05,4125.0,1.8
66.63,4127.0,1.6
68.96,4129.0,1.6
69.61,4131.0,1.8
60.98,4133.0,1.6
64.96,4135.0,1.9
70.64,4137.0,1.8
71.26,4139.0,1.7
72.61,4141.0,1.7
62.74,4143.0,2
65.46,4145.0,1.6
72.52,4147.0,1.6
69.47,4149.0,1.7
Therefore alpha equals 1.4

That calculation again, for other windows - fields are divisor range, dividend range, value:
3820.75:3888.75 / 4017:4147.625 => 1.34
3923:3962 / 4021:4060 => 1.62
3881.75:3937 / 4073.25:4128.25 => 1.47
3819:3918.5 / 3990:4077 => 1.29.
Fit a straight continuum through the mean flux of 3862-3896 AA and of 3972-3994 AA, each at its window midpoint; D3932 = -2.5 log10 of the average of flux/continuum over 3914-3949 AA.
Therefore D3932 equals 0.40 mag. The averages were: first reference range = 58.6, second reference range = 62.2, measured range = 41.8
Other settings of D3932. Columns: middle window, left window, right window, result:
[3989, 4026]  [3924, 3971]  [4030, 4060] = -0.20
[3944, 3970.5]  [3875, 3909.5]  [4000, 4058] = 0.30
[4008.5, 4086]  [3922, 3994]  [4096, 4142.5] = -0.16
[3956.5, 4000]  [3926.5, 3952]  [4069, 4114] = -0.20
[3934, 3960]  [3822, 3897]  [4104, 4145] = 0.24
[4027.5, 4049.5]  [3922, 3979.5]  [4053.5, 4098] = -0.12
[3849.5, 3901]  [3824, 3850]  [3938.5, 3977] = -0.21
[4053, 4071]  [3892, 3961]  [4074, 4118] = -0.05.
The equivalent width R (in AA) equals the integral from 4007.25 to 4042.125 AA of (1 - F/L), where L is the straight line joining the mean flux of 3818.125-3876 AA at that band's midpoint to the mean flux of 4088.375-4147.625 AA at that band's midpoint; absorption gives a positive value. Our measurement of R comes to -2.9 AA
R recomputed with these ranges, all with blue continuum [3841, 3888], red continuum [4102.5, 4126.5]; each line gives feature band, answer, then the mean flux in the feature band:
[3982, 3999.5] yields -0.7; 66.3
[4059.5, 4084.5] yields 0.4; 64.9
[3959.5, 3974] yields 6.8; 33.5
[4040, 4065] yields -0.2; 65.9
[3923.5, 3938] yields 8.1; 27.1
